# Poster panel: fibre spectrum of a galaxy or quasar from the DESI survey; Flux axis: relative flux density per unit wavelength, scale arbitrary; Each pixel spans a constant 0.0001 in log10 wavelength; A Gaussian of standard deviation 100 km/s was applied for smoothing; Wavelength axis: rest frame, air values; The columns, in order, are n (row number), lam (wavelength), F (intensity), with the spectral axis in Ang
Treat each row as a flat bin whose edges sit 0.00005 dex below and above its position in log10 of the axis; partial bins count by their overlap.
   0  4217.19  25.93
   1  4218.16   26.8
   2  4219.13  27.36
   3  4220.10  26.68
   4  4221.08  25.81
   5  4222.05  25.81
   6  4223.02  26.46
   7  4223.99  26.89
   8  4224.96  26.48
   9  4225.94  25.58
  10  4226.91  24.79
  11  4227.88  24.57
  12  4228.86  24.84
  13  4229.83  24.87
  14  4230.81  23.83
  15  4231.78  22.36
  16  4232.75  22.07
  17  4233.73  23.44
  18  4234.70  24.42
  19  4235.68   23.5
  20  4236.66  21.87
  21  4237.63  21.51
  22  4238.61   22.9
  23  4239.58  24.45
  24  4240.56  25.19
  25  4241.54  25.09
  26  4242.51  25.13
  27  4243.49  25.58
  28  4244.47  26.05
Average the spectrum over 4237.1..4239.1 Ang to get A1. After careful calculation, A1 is 22.3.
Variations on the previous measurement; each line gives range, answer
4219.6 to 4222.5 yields 26.1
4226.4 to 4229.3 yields 24.7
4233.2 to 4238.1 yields 22.9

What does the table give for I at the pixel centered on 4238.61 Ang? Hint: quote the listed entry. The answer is 22.9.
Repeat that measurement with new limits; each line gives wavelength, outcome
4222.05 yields 25.81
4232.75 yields 22.07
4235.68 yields 23.5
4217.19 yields 25.93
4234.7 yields 24.42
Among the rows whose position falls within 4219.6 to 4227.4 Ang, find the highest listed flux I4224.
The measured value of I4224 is 26.89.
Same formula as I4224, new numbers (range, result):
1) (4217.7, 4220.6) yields 27.36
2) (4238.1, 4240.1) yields 24.45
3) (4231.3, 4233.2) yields 22.36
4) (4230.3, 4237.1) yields 24.42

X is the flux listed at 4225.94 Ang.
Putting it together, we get 25.58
